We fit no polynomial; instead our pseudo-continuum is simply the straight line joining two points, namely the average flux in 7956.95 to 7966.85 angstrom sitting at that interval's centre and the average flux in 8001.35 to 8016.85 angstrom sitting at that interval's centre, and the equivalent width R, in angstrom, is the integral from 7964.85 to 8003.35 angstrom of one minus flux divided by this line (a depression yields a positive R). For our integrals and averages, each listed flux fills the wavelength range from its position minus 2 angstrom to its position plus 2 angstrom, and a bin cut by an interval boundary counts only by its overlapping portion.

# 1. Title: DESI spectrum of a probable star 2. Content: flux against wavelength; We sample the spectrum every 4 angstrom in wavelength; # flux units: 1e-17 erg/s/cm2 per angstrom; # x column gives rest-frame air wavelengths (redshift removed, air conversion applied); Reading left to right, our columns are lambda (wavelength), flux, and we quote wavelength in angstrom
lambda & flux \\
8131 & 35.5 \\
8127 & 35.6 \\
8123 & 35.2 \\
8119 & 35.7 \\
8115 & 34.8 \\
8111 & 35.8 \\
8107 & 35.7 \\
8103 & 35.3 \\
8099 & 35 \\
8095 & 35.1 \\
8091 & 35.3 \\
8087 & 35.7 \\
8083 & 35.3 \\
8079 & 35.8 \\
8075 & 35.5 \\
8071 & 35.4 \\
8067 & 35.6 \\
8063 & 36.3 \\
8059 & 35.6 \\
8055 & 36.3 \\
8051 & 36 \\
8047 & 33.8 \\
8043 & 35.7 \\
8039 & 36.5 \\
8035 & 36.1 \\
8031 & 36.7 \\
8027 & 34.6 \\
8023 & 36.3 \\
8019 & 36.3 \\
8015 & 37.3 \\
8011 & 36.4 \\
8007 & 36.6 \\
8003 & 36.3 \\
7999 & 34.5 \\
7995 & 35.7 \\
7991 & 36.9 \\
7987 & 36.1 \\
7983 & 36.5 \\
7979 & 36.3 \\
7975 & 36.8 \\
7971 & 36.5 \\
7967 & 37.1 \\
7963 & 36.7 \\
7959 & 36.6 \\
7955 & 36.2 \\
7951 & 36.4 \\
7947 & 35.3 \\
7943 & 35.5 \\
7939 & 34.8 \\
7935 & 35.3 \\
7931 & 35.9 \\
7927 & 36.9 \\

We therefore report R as 0.4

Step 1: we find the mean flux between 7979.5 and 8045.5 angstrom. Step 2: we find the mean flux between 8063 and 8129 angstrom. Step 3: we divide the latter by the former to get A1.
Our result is 0.98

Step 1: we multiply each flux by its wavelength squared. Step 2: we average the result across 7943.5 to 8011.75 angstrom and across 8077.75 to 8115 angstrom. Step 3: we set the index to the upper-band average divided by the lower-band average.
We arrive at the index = 1.01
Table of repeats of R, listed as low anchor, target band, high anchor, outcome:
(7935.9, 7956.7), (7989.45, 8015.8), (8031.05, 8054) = -0.37 angstrom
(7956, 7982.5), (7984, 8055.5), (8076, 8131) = 0.34 angstrom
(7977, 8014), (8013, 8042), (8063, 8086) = -0.24 angstrom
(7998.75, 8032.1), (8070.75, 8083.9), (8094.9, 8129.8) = 0.05 angstrom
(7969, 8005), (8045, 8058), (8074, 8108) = 0.11 angstrom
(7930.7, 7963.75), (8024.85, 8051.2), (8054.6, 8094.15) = 0.06 angstrom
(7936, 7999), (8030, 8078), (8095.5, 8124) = -0.14 angstrom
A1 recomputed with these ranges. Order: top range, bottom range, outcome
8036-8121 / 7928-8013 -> 0.98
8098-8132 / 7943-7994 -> 0.97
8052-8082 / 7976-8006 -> 0.99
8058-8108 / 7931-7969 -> 0.99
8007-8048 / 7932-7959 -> 1.01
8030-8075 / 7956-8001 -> 0.98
